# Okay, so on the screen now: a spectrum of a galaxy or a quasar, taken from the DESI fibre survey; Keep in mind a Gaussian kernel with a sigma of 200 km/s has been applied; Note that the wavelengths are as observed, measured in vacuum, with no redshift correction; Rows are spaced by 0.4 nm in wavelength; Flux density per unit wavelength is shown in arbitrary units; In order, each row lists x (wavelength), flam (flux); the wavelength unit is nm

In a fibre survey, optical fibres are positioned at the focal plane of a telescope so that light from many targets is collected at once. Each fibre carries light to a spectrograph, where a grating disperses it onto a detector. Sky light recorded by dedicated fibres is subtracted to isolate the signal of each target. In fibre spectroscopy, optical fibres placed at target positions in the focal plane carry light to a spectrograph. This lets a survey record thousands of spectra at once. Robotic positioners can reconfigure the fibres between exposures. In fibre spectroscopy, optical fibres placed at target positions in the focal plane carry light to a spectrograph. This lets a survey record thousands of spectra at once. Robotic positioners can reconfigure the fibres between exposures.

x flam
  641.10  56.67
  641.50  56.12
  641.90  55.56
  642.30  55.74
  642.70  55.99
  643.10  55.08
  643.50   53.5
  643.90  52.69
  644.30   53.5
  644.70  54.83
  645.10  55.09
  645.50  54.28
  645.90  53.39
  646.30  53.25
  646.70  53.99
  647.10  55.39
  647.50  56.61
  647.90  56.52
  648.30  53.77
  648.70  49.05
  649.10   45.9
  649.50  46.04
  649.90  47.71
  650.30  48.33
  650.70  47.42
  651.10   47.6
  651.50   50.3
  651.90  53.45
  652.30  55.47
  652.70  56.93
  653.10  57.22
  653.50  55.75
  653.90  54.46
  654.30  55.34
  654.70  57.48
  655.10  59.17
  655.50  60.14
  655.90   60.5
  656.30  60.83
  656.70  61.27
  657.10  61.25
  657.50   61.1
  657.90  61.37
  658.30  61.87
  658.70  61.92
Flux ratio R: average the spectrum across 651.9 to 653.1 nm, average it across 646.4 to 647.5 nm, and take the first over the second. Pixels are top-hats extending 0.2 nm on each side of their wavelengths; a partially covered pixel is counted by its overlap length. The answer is 1.02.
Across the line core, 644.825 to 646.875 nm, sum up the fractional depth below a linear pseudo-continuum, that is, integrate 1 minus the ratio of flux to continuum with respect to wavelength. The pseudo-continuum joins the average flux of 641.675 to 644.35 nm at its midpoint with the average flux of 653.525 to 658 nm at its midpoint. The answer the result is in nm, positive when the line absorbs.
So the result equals 0.06 nm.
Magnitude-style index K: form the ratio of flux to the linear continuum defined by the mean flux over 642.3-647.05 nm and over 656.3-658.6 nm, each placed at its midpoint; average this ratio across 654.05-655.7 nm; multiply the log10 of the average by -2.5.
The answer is 0.04 mag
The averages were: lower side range 54.3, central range 57.9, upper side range 61.3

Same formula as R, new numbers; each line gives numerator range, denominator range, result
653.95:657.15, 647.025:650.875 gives 1.17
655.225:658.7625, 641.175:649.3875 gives 1.13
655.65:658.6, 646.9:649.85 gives 1.18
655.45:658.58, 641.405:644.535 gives 1.12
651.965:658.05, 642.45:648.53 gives 1.07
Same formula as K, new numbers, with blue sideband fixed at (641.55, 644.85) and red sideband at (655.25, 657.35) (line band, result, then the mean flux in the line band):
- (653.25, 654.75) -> 0.08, 55.6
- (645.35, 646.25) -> 0.04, 53.7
